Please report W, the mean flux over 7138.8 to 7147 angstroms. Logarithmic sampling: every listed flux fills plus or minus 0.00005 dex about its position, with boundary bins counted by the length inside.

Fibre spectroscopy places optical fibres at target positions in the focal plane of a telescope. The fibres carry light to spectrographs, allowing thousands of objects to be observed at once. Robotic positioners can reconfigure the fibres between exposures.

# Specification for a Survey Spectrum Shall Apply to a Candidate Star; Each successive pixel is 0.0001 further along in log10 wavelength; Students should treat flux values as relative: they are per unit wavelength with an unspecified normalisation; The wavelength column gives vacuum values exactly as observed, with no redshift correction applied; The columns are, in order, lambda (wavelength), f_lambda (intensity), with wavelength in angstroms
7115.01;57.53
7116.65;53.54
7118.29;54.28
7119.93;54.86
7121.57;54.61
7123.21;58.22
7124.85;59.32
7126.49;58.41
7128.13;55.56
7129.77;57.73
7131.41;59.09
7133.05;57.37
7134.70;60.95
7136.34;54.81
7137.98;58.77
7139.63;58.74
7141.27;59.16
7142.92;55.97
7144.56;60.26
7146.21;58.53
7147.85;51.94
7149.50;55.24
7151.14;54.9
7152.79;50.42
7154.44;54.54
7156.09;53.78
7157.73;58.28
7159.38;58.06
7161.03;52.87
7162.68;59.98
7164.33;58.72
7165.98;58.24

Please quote 58.5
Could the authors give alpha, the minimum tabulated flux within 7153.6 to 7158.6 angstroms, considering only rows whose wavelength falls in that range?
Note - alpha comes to 53.78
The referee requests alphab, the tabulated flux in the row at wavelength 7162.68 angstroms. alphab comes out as 59.98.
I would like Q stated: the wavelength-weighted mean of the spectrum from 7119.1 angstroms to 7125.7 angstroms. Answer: 56.8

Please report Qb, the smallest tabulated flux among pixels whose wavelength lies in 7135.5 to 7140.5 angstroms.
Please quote 54.81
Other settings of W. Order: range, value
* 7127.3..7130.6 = 56.7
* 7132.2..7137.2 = 57.7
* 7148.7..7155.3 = 53.8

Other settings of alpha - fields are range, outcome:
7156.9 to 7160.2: 58.06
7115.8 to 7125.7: 53.54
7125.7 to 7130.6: 55.56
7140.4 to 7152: 51.94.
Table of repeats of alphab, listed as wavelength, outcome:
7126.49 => 58.41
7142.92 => 55.97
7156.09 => 53.78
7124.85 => 59.32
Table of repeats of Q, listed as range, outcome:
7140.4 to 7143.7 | 57.6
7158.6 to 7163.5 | 56.9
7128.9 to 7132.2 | 58.4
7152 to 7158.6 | 54.3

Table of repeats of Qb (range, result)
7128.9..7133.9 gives 57.37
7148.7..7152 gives 54.9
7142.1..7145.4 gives 55.97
